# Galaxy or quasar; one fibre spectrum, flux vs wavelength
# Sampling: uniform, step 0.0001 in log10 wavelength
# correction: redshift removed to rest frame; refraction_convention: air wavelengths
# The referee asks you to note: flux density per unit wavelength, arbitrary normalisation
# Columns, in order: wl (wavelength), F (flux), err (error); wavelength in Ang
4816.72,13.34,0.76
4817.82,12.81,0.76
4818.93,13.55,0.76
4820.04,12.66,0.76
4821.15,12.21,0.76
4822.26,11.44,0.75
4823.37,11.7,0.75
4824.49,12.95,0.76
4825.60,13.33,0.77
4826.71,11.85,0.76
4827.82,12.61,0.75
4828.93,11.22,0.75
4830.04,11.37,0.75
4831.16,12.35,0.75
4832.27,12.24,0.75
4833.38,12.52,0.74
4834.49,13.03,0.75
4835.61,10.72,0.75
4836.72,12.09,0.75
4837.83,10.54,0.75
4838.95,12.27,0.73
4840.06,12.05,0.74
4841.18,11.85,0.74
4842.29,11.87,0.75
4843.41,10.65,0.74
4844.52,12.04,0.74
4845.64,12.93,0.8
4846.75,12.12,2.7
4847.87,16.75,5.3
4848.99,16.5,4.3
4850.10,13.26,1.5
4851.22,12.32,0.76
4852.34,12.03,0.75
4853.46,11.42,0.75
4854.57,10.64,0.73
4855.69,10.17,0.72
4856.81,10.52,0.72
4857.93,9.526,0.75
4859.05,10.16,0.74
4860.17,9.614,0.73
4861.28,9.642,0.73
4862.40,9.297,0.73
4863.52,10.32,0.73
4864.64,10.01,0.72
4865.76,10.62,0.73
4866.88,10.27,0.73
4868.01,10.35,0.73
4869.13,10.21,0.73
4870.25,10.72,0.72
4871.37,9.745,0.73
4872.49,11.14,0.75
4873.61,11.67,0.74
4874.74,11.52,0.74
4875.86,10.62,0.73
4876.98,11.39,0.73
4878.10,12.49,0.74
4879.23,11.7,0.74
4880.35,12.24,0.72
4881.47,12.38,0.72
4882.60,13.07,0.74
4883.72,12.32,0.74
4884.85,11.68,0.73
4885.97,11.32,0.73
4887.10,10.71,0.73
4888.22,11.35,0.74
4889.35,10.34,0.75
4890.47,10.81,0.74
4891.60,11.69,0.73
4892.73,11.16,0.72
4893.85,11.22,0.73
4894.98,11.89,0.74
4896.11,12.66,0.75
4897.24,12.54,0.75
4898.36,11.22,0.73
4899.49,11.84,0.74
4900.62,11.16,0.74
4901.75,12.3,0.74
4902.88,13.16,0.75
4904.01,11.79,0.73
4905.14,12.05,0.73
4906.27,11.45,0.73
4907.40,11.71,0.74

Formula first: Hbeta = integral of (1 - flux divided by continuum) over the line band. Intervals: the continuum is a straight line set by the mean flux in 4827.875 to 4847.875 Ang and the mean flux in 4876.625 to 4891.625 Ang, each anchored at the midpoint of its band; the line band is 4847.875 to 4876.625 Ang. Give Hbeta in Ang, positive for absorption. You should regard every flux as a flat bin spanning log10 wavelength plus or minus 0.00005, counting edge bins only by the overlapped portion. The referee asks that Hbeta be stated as 2.0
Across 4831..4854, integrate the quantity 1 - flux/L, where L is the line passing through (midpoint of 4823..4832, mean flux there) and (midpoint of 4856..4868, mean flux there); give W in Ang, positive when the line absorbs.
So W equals -2.6 Ang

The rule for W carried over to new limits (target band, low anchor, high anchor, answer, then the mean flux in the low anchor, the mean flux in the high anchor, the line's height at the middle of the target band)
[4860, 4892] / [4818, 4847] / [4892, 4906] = 2.5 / 12.1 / 11.9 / 12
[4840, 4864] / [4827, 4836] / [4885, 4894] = 0.2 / 12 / 11.1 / 11.7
